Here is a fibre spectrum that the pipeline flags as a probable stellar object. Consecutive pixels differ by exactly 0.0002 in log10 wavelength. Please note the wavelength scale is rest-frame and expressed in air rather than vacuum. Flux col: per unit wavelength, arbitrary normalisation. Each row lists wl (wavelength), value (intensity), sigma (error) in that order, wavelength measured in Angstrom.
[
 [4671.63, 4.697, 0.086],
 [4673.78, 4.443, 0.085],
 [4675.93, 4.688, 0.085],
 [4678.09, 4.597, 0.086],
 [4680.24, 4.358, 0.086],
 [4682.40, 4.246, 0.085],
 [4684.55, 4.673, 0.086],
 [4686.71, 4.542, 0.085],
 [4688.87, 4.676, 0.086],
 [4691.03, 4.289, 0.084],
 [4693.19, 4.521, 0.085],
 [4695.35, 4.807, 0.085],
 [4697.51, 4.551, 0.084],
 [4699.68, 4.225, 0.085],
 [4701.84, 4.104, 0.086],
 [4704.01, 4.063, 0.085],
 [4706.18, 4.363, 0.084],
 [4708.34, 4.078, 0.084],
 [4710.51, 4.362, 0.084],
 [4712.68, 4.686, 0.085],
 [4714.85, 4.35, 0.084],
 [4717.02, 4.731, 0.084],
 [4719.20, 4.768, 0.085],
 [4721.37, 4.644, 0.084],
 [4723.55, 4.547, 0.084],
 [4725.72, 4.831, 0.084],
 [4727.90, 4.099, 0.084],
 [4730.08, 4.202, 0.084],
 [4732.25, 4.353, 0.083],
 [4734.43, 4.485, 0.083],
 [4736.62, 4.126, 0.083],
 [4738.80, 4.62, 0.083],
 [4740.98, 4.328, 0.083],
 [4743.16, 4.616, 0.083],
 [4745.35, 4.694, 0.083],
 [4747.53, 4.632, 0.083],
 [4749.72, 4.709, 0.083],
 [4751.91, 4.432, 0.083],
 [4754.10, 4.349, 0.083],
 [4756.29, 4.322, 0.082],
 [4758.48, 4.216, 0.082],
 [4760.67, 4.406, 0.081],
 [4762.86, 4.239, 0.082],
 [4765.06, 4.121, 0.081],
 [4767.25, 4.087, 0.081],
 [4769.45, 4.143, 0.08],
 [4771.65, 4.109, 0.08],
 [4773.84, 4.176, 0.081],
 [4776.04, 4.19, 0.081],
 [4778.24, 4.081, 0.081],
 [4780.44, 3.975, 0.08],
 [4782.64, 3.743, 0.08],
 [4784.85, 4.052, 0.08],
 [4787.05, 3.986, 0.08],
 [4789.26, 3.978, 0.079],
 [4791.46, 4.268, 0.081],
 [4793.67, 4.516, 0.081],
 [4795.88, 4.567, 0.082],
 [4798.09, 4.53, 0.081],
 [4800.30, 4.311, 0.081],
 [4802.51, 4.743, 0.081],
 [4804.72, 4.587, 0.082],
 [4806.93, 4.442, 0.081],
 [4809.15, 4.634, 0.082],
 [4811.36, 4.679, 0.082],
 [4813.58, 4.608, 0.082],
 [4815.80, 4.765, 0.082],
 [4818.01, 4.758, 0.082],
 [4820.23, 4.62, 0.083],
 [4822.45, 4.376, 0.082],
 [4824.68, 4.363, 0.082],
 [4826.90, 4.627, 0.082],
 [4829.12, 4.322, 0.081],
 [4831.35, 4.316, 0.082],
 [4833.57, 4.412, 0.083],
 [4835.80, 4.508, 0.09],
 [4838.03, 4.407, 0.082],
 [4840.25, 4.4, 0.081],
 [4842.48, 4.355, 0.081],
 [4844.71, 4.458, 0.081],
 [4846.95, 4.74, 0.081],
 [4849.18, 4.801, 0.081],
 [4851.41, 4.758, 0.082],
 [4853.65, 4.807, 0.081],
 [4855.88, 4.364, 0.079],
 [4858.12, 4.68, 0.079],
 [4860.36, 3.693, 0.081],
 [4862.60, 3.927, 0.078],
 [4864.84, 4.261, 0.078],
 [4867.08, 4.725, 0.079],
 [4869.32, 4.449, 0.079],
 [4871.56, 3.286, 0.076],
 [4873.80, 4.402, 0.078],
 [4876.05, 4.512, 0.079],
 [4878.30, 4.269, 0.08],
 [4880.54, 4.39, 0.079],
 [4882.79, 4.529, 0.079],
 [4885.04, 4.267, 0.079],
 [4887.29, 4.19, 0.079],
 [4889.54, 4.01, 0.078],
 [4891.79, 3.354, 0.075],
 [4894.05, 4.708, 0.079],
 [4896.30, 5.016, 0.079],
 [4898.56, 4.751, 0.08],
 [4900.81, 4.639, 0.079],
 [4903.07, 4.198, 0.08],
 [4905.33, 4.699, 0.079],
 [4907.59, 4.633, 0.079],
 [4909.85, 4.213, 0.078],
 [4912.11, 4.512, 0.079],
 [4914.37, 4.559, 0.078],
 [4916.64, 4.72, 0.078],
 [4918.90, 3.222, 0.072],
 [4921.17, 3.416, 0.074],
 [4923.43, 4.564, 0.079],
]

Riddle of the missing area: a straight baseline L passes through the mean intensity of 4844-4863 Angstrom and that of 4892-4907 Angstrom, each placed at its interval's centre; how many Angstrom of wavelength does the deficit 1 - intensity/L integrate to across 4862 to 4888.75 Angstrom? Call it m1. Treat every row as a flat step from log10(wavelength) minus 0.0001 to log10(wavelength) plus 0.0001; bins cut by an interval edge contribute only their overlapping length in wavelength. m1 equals 1.6 Angstrom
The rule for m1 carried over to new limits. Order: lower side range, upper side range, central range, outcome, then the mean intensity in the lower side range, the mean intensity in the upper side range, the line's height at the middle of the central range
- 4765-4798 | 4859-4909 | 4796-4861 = -4.7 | 4.15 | 4.32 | 4.22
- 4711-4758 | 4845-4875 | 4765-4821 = 1.3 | 4.5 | 4.38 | 4.44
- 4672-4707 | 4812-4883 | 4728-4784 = 2.0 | 4.45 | 4.43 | 4.44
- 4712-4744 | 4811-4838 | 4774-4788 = 1.5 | 4.49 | 4.52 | 4.51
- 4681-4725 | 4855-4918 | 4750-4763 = 0.2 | 4.46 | 4.35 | 4.43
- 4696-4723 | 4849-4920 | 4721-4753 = -0.5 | 4.42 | 4.36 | 4.41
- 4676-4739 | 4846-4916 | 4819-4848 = -0.3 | 4.45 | 4.4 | 4.41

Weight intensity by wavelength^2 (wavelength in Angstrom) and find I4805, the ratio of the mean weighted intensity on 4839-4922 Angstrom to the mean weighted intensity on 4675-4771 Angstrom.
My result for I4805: 1.0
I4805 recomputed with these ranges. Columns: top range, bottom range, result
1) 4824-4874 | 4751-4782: 1.08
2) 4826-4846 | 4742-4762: 1.02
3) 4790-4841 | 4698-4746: 1.06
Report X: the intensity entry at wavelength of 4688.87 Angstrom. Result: 4.676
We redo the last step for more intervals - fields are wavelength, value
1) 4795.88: 4.567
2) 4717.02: 4.731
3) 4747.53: 4.632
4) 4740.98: 4.328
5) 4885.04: 4.267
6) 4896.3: 5.016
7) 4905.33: 4.699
